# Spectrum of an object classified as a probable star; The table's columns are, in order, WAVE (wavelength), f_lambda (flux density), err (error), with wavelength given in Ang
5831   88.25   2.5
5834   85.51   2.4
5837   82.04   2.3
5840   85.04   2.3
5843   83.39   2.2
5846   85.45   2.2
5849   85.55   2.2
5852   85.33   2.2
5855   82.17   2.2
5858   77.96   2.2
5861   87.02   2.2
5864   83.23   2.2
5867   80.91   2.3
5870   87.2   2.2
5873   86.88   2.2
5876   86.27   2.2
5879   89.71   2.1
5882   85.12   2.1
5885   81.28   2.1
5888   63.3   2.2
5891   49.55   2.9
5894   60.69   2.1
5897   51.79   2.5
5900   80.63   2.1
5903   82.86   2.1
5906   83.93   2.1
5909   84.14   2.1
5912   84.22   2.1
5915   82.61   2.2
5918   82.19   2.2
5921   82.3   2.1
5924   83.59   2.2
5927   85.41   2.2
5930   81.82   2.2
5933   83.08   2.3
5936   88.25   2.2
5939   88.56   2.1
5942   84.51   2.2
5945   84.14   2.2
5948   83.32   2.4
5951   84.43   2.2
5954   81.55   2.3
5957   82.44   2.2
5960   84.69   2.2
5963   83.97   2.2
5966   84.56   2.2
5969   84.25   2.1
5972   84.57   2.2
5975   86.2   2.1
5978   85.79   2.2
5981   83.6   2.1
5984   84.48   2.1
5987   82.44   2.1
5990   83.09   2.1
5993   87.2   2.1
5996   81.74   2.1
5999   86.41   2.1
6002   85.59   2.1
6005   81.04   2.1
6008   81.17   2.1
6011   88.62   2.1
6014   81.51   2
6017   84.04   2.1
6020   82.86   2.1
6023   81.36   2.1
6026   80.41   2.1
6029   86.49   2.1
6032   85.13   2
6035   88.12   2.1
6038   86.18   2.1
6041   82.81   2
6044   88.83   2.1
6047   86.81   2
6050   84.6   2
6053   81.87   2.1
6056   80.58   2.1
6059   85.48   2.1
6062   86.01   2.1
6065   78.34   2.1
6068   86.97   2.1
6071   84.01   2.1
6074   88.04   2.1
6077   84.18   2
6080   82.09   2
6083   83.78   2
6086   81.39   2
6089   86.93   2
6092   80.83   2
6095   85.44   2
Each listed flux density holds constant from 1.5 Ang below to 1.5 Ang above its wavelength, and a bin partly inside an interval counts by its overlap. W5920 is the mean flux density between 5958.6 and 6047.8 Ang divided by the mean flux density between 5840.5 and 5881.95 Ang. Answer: 1.0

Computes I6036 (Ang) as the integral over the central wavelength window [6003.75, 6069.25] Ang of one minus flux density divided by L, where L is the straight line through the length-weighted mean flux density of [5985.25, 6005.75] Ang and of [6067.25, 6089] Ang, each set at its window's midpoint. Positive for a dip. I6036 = 0.14 Ang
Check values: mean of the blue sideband 84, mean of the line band 84.1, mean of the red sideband 84.4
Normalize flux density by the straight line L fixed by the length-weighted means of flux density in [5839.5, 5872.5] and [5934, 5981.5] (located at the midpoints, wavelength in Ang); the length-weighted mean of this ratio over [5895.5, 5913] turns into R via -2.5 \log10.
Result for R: 0.09 mag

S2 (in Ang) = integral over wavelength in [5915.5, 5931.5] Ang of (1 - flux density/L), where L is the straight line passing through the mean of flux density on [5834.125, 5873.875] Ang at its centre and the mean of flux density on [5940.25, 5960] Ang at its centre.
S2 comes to 0.1 Ang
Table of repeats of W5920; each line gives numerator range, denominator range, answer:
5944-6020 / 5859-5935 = 1.05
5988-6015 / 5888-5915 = 1.16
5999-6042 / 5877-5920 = 1.11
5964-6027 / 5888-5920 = 1.14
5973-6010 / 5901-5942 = 1.00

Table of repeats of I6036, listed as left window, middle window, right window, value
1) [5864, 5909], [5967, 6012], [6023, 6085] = -1.56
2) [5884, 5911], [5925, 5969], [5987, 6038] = -4.46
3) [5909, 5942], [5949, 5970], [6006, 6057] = 0.13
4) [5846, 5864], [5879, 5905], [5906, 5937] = 3.99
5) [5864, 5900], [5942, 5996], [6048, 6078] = -3.09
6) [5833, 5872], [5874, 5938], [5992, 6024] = 3.83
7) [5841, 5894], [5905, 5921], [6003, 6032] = -0.37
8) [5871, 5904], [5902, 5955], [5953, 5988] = -3.21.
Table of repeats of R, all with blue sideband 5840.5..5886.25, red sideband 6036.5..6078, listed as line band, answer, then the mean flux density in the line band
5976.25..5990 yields 0.01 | 84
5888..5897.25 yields 0.45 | 55.8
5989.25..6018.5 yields 0.01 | 84.1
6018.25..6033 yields 0.02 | 83.2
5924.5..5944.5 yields -0.01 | 85.1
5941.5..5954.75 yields 0.01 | 83.6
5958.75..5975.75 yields 0.00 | 84.6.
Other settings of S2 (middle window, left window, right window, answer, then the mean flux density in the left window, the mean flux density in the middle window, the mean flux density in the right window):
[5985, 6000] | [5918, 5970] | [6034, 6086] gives 0.0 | 84.1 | 84.1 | 84.5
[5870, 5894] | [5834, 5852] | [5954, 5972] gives 2.1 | 84.5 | 77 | 83.8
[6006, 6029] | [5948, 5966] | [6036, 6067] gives 0.3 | 83.5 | 83.1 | 84.3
